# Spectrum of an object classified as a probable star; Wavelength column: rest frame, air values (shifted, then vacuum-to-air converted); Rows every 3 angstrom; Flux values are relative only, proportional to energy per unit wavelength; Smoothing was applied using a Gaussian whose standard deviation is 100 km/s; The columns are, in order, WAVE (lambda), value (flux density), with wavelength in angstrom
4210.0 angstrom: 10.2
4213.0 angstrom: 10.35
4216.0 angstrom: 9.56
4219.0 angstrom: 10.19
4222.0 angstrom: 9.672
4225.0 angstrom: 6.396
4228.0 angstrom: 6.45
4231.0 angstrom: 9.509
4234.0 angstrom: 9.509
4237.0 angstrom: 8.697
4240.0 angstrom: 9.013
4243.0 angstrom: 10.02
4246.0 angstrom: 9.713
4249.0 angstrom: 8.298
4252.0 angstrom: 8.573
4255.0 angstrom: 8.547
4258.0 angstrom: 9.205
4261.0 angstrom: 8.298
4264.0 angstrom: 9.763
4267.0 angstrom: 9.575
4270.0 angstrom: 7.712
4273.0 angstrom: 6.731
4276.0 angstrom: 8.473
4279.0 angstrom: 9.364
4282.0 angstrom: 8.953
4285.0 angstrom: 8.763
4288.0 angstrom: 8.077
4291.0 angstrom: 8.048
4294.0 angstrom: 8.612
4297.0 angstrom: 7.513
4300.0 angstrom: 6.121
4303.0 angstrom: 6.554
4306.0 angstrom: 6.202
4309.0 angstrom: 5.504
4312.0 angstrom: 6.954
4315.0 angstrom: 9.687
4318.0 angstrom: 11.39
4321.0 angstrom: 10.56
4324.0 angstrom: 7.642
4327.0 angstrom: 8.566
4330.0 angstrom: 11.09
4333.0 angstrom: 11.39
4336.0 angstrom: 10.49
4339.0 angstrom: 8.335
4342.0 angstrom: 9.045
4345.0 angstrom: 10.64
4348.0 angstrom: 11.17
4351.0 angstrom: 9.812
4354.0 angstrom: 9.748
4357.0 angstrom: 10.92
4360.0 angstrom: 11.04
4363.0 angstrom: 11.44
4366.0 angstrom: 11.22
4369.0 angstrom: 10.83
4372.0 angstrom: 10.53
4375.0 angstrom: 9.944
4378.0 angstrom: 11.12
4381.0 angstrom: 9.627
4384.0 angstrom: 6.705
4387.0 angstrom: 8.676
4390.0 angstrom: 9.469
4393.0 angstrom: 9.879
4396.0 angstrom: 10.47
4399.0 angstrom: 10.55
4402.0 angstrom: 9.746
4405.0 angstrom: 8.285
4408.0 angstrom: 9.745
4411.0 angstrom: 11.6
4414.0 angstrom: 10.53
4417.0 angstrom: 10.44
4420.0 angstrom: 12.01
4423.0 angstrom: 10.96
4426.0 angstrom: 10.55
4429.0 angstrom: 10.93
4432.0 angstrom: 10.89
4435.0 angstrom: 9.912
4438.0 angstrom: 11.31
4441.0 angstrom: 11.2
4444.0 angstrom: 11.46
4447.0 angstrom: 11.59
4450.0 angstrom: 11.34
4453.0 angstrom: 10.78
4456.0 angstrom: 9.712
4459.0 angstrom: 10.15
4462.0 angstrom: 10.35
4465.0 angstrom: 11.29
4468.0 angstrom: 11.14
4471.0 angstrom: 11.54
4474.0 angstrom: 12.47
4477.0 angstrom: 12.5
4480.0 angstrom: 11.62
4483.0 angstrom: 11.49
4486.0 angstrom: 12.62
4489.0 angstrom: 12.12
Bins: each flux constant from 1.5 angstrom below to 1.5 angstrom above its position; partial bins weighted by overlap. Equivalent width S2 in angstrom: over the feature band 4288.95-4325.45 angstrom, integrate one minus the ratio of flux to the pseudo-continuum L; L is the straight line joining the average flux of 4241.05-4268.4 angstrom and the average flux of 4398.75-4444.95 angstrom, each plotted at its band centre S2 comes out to 6.4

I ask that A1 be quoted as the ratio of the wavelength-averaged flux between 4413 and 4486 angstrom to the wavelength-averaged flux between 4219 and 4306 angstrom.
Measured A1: 1.32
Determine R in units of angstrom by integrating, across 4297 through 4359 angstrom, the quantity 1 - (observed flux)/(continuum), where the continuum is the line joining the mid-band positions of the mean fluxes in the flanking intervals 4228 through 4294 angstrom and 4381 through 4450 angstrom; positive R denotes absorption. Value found 2.5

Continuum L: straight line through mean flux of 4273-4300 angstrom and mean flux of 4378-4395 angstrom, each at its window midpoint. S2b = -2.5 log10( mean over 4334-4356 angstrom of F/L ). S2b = -0.14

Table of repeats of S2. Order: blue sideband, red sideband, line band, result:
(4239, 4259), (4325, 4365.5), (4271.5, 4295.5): 2.8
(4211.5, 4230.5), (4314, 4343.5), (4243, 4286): 2.1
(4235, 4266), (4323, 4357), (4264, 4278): 1.3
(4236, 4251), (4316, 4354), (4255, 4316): 9.7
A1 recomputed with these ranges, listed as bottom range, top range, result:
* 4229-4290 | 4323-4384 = 1.15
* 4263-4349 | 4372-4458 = 1.19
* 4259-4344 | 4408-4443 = 1.27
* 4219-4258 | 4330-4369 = 1.19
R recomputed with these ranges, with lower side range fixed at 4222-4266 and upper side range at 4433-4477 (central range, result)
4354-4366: -1.1 angstrom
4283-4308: 4.9 angstrom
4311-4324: 0.1 angstrom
